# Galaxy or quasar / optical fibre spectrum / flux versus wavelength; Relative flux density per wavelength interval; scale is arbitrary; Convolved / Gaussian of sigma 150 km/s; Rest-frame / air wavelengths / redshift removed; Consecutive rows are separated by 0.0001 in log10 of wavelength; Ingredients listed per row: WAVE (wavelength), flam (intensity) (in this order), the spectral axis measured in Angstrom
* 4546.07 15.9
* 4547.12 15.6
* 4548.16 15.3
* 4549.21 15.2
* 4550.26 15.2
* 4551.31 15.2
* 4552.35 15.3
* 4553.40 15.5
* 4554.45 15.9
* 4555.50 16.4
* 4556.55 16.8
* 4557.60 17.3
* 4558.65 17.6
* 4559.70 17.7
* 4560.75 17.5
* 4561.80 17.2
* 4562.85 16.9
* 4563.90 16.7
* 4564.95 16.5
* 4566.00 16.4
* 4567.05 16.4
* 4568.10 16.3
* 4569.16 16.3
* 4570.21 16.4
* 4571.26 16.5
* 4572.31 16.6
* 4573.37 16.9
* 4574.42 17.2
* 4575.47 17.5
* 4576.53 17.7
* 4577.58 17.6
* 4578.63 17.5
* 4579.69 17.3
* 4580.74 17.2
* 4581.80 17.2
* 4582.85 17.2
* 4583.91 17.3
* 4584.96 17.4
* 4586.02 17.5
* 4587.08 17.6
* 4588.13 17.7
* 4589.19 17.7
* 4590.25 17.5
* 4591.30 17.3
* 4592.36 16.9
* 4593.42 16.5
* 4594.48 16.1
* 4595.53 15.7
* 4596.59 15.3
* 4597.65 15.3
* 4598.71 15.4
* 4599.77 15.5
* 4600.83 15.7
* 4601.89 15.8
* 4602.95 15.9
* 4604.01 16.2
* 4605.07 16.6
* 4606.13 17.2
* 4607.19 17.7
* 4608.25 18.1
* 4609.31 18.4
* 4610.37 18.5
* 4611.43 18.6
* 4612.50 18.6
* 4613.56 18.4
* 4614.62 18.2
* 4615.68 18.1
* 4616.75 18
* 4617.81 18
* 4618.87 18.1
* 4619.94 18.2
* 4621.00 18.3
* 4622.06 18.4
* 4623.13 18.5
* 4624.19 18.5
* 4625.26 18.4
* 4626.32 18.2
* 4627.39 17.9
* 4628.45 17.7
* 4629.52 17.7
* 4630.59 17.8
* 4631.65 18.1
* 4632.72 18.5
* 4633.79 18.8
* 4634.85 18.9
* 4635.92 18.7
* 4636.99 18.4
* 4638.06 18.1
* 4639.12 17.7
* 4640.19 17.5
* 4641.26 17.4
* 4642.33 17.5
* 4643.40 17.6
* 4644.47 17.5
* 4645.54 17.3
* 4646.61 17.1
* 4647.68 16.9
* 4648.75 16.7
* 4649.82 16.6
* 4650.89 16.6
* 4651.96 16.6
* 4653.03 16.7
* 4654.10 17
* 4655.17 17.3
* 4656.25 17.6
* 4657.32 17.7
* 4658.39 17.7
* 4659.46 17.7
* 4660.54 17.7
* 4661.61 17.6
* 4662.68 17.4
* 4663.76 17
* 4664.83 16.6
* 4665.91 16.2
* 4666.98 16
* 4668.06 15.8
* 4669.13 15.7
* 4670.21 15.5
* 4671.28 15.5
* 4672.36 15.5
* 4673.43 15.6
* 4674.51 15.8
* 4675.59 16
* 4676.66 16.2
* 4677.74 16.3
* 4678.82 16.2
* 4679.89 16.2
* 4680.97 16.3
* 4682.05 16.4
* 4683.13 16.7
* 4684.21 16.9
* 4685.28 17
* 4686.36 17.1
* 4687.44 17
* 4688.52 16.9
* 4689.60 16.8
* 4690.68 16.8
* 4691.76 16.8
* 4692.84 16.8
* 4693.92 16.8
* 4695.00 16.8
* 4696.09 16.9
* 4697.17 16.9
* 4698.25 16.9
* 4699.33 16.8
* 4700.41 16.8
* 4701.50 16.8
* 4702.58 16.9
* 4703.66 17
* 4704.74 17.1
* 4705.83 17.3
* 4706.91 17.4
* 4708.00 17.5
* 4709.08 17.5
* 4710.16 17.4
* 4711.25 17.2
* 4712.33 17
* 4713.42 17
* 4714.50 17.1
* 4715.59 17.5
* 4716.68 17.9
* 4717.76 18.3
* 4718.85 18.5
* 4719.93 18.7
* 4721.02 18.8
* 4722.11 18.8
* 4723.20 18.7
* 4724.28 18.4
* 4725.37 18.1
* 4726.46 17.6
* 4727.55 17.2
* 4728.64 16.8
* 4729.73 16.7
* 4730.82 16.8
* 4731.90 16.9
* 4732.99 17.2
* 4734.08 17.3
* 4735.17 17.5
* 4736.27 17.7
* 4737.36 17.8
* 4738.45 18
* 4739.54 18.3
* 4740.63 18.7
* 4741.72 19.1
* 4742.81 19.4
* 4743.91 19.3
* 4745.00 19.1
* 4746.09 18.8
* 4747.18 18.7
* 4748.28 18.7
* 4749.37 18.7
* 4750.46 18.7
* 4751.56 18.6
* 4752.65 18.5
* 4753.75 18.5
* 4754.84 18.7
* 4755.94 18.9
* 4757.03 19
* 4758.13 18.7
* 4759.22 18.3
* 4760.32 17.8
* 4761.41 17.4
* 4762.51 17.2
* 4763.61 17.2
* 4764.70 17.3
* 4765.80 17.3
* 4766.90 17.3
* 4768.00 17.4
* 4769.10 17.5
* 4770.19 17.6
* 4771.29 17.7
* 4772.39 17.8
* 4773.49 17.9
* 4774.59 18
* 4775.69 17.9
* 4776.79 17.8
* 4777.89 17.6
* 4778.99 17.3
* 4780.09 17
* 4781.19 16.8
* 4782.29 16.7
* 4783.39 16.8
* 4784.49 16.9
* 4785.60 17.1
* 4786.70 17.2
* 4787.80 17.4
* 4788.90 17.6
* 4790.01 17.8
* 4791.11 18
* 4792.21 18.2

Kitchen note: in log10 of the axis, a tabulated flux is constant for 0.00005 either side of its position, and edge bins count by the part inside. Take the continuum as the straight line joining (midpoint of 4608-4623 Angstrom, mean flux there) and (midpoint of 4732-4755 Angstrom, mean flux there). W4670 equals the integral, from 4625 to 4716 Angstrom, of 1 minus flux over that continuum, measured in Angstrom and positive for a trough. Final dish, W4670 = 6.3 Angstrom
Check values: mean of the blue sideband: 18.3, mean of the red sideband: 18.4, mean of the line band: 17.1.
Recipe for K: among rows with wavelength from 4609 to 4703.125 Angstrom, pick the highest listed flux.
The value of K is 18.9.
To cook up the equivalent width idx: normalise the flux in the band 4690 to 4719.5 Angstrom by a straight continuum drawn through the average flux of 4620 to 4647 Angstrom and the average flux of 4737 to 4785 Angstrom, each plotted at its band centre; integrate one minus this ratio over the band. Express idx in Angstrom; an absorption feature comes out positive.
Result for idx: 1.38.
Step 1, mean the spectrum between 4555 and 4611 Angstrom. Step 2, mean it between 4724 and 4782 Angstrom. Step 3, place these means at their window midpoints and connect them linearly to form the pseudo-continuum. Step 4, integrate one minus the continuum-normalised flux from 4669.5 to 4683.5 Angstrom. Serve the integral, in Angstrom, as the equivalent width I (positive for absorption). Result 1.17 Angstrom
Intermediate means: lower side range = 16.9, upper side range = 17.9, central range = 16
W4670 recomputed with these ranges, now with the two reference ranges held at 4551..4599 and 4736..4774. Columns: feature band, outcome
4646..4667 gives 0.5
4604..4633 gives -1.6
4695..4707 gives 0.6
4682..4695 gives 0.6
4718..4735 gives 0.2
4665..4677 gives 1.2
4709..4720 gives 0.2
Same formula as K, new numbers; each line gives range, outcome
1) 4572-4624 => 18.6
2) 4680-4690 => 17.1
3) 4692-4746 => 19.4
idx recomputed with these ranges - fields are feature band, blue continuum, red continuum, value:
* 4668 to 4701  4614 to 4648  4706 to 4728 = 2.7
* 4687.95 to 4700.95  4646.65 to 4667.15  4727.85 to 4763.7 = 0.5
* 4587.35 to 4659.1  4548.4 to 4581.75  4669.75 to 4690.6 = -4.2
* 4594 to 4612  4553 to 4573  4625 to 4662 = 0.6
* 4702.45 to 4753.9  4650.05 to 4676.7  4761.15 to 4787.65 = -2.7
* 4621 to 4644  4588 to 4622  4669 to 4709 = -1.5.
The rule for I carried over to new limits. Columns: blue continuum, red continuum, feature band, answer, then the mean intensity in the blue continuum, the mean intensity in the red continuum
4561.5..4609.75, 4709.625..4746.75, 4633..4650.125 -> -0.44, 16.8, 17.9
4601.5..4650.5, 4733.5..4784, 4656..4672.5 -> 1.07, 17.8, 18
